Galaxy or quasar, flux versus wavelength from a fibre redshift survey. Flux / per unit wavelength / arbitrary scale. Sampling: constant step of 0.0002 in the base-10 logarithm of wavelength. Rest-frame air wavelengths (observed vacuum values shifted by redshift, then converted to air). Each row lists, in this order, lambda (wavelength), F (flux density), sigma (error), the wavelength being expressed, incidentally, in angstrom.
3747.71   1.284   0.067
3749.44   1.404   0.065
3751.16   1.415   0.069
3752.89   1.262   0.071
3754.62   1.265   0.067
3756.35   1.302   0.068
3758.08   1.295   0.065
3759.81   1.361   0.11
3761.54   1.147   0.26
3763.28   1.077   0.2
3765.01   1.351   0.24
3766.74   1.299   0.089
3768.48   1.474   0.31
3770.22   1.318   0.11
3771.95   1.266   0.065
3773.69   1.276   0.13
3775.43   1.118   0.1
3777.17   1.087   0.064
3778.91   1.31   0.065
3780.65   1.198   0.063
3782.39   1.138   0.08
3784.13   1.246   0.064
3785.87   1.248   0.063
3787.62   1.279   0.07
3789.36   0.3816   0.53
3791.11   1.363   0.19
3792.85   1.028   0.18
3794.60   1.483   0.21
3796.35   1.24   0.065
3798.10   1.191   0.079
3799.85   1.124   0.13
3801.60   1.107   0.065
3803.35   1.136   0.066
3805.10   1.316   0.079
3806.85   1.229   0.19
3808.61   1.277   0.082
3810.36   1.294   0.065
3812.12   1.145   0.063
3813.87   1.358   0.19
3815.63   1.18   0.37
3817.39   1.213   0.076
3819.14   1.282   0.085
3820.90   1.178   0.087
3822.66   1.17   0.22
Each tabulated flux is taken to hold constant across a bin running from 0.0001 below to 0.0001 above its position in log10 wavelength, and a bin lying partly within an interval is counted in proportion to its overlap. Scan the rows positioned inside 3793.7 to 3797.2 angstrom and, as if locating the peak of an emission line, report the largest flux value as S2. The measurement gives 1.483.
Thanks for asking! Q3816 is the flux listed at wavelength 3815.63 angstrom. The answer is 1.18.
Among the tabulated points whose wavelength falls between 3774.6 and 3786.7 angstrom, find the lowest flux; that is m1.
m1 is 1.087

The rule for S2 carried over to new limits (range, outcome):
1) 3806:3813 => 1.294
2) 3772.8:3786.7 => 1.31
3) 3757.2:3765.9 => 1.361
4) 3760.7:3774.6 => 1.474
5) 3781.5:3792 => 1.363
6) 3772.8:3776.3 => 1.276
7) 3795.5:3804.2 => 1.24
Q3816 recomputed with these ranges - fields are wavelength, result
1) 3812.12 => 1.145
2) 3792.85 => 1.028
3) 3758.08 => 1.295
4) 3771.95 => 1.266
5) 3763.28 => 1.077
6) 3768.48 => 1.474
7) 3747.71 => 1.284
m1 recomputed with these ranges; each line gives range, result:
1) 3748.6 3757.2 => 1.262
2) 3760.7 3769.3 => 1.077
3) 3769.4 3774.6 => 1.266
